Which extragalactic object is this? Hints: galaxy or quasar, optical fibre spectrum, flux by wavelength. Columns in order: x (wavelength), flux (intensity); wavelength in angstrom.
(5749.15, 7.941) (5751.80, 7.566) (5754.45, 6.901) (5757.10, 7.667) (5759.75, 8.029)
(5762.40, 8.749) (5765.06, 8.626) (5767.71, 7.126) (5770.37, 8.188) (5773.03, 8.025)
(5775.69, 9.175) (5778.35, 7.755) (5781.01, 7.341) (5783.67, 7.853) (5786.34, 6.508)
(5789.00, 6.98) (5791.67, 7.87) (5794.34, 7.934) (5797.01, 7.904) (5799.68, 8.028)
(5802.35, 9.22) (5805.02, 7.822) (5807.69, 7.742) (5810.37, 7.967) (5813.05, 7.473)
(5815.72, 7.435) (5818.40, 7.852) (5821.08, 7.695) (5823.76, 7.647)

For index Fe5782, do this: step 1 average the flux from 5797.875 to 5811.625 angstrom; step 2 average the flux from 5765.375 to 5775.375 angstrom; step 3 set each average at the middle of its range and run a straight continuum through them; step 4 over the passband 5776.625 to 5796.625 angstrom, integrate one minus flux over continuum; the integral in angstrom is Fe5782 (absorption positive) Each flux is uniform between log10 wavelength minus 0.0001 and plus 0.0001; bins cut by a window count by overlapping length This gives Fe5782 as 1.4 angstrom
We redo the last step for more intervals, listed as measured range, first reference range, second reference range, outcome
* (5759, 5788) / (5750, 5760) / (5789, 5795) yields -1.28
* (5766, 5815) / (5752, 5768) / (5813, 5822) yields -0.51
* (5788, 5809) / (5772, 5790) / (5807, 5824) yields -0.75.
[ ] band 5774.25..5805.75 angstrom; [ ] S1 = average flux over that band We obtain 7.87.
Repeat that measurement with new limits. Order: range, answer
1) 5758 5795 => 7.86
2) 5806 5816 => 7.69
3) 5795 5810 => 8.12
